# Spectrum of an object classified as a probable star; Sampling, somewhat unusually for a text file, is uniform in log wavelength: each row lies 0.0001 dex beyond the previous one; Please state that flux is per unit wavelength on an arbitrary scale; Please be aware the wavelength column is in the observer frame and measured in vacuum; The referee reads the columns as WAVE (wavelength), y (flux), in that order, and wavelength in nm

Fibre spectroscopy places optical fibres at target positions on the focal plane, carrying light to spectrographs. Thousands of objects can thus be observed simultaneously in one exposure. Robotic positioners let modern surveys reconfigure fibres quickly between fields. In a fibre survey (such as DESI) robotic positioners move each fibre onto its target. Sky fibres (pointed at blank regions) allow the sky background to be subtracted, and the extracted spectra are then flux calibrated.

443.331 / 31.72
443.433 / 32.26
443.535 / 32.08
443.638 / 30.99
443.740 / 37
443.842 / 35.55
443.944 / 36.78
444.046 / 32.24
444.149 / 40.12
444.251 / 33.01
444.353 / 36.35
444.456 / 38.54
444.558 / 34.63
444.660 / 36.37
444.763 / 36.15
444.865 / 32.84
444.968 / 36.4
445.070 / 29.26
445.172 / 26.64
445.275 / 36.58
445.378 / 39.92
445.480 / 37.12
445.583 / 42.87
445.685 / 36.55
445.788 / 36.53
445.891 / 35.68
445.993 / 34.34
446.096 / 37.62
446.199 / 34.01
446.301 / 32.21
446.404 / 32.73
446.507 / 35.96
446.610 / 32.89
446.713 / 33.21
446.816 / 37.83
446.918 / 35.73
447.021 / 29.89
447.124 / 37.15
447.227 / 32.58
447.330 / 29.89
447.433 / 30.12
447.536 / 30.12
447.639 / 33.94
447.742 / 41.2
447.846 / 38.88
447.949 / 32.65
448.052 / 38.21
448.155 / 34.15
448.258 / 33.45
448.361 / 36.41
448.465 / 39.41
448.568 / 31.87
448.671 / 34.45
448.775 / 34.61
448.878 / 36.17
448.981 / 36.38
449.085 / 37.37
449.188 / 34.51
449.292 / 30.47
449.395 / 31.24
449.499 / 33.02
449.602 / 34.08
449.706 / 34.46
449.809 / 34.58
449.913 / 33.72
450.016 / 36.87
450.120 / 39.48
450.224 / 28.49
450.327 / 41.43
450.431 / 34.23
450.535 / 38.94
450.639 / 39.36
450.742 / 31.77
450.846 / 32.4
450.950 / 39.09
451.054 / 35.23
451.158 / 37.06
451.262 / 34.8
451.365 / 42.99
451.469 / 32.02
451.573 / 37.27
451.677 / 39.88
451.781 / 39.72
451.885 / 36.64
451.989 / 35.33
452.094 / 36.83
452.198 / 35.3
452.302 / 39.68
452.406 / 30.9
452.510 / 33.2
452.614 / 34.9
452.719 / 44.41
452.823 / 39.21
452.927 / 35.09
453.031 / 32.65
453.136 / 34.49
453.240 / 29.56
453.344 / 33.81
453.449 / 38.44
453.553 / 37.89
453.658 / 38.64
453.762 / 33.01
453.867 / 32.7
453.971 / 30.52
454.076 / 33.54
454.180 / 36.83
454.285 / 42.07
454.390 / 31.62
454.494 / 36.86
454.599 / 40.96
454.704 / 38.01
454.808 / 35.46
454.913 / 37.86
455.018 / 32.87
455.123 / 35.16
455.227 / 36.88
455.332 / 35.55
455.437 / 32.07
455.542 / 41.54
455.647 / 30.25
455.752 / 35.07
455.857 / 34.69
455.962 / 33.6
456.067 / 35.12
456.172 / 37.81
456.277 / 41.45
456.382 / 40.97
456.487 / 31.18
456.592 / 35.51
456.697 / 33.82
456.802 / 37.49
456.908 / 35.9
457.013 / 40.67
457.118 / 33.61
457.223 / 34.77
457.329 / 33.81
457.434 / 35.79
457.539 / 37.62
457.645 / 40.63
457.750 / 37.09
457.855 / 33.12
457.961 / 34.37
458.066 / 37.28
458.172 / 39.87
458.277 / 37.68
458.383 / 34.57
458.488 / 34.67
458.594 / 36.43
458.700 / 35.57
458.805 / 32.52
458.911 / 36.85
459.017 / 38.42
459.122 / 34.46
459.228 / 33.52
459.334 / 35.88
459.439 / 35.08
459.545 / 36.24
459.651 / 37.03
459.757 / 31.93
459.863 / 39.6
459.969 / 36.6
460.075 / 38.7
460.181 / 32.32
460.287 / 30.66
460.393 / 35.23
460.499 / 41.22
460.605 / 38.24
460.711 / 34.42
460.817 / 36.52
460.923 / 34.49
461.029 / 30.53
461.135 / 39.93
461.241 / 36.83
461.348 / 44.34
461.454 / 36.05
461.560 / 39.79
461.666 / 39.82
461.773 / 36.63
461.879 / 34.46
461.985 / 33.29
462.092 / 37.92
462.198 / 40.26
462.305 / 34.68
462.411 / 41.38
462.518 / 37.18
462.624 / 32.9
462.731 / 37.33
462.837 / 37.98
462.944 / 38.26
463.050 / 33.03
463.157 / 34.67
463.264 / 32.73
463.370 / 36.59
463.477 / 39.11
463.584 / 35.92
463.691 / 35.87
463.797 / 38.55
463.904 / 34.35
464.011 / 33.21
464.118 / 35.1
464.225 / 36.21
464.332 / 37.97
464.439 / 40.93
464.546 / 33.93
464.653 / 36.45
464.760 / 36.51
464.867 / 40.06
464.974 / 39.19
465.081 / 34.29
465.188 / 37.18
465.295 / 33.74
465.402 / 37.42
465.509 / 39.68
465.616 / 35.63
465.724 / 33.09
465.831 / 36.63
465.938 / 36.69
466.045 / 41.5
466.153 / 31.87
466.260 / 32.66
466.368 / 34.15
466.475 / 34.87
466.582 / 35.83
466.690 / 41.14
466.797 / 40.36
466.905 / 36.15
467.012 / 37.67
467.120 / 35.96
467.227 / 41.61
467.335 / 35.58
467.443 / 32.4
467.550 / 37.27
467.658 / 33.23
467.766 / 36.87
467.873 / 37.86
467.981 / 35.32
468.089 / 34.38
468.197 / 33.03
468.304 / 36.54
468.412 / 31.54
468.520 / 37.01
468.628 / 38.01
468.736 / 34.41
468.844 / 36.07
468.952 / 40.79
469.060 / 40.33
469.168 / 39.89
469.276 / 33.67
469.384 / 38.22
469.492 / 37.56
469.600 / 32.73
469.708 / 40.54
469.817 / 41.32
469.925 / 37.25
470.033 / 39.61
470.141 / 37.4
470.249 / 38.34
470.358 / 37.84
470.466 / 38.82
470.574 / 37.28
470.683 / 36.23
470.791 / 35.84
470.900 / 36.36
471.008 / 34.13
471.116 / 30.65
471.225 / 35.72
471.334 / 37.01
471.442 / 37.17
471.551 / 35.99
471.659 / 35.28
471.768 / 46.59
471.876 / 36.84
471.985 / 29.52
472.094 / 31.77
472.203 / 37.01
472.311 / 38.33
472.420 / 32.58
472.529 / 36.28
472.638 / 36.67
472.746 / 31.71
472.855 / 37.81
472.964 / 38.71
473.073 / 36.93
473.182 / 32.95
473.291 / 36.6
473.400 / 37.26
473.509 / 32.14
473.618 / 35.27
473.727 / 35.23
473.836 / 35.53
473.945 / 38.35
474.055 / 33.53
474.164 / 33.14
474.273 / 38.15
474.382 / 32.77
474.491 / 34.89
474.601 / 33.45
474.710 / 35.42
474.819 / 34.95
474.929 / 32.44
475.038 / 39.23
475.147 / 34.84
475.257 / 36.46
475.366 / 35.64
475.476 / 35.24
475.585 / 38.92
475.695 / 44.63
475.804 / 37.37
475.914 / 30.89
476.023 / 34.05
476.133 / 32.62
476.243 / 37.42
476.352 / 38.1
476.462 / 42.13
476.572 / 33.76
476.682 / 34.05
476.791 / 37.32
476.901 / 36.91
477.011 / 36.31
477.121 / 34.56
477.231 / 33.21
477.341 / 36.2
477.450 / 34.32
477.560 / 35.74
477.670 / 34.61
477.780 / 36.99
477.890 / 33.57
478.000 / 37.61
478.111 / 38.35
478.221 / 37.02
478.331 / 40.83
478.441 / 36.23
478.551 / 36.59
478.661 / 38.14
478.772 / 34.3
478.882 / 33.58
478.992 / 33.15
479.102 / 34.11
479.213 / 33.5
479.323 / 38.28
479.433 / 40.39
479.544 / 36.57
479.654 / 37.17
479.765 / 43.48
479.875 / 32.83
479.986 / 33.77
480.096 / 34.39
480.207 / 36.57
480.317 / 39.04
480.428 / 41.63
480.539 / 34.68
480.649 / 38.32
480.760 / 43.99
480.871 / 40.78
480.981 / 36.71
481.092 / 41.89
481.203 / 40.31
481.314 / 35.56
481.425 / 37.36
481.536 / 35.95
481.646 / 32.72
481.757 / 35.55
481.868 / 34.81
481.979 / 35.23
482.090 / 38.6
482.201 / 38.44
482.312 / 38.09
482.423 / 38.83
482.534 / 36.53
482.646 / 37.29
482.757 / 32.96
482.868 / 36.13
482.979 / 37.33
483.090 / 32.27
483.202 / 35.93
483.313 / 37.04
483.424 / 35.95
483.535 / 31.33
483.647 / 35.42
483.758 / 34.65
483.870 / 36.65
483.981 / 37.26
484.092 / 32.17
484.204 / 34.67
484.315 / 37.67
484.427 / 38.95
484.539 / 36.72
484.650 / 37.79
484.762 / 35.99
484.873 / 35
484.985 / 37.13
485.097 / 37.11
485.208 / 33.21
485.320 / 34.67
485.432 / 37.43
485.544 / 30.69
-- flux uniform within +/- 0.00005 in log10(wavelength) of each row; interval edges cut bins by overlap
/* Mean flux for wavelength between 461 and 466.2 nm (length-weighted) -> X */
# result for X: 36.7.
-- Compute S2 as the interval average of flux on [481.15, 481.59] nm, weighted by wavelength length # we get 37.2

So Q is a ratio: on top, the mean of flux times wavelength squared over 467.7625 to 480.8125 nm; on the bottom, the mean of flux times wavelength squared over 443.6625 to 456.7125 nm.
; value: 1.14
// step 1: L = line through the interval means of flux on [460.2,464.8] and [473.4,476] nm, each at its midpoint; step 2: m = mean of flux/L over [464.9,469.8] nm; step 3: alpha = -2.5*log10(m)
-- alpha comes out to -0.011 mag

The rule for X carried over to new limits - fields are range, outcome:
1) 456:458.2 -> 36.5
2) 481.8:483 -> 36.7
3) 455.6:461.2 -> 35.9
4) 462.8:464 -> 36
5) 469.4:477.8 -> 36.1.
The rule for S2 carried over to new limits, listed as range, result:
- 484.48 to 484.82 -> 36.9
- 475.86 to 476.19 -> 32.5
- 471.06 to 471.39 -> 34.5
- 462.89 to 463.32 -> 34.7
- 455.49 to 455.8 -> 35.6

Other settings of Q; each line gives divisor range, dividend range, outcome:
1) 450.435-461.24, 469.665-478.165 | 1.08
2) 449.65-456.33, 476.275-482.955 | 1.15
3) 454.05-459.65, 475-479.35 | 1.09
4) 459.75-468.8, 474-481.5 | 1.06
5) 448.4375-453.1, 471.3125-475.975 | 1.11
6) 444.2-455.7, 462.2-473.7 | 1.11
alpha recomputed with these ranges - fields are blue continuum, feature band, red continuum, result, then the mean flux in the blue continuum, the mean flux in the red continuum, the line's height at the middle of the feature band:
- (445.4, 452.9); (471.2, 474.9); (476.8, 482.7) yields 0.028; 35.5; 36.8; 36.5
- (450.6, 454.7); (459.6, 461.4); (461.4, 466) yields 0.002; 36.1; 36.6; 36.4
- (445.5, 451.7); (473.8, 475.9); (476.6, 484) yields 0.010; 35.2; 36.5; 36.3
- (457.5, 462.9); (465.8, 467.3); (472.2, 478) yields -0.023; 36.5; 35.7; 36.2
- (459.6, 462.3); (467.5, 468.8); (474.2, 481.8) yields 0.034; 36.6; 36.5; 36.6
